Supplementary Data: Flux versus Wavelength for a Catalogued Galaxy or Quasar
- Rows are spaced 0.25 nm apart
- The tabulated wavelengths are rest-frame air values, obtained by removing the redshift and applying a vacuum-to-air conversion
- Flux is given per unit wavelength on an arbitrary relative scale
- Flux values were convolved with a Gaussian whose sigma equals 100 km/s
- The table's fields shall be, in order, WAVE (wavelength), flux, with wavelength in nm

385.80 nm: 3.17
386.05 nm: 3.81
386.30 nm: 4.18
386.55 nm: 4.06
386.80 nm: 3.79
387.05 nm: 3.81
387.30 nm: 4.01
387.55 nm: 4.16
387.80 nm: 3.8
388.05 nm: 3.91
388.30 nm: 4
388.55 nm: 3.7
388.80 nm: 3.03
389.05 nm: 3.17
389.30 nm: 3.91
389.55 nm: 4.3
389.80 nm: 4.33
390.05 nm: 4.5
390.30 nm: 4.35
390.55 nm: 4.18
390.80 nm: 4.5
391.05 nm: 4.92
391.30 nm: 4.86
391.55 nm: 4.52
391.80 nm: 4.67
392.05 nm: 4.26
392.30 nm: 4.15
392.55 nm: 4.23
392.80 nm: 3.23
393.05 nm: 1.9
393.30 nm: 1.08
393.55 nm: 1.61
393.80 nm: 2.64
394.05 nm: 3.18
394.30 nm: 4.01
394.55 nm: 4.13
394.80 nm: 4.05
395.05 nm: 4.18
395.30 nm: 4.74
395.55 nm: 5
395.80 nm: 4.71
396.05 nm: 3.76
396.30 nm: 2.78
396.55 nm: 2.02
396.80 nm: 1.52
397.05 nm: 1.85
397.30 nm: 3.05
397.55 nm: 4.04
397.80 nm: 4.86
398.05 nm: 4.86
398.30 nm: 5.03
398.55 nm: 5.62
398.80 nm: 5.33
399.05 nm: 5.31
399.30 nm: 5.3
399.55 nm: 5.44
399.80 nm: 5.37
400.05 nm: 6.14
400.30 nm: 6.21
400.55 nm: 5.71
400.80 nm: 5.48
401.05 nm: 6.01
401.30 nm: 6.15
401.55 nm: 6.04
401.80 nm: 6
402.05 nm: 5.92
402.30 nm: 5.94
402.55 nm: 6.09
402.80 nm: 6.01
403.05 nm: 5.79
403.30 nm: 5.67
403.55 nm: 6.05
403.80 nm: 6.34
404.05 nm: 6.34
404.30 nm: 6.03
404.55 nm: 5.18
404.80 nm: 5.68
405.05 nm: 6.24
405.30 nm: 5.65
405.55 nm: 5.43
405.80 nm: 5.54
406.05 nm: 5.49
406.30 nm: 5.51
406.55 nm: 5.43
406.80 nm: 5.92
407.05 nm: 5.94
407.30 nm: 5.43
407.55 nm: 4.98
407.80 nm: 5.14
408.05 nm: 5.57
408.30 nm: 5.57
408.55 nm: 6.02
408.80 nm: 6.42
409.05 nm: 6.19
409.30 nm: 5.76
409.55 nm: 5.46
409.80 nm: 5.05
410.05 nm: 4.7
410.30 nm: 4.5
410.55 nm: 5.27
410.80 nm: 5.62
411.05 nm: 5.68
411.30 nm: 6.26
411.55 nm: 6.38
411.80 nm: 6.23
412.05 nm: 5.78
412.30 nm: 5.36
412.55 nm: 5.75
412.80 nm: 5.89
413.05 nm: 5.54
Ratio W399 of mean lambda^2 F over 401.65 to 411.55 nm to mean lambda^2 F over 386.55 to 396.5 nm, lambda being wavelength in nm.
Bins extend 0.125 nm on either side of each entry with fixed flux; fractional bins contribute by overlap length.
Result 1.6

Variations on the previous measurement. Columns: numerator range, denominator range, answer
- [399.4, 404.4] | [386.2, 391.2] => 1.57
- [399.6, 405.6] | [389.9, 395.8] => 1.59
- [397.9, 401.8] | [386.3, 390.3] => 1.52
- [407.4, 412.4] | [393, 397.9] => 1.84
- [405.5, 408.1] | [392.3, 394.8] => 1.95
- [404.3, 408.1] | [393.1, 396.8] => 1.77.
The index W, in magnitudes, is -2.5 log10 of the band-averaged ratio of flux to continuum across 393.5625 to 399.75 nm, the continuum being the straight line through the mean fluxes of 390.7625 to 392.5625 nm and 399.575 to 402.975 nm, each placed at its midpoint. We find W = 0.29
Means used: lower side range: 4.53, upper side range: 5.91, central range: 4.03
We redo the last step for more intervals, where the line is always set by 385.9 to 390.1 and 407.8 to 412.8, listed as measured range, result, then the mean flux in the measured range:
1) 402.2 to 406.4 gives -0.13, 5.82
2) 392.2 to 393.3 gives 0.35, 3.1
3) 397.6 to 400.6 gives -0.13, 5.39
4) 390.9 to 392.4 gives -0.10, 4.57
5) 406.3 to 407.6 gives -0.04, 5.57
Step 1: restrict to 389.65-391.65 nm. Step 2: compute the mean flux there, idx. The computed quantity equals 4.52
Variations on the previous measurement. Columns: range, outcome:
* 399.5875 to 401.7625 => 5.88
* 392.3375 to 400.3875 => 3.97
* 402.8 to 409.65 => 5.74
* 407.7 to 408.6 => 5.55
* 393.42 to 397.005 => 3.41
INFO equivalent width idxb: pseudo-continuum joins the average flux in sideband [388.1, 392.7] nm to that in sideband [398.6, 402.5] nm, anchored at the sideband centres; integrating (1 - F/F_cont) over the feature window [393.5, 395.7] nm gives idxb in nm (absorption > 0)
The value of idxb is 0.48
